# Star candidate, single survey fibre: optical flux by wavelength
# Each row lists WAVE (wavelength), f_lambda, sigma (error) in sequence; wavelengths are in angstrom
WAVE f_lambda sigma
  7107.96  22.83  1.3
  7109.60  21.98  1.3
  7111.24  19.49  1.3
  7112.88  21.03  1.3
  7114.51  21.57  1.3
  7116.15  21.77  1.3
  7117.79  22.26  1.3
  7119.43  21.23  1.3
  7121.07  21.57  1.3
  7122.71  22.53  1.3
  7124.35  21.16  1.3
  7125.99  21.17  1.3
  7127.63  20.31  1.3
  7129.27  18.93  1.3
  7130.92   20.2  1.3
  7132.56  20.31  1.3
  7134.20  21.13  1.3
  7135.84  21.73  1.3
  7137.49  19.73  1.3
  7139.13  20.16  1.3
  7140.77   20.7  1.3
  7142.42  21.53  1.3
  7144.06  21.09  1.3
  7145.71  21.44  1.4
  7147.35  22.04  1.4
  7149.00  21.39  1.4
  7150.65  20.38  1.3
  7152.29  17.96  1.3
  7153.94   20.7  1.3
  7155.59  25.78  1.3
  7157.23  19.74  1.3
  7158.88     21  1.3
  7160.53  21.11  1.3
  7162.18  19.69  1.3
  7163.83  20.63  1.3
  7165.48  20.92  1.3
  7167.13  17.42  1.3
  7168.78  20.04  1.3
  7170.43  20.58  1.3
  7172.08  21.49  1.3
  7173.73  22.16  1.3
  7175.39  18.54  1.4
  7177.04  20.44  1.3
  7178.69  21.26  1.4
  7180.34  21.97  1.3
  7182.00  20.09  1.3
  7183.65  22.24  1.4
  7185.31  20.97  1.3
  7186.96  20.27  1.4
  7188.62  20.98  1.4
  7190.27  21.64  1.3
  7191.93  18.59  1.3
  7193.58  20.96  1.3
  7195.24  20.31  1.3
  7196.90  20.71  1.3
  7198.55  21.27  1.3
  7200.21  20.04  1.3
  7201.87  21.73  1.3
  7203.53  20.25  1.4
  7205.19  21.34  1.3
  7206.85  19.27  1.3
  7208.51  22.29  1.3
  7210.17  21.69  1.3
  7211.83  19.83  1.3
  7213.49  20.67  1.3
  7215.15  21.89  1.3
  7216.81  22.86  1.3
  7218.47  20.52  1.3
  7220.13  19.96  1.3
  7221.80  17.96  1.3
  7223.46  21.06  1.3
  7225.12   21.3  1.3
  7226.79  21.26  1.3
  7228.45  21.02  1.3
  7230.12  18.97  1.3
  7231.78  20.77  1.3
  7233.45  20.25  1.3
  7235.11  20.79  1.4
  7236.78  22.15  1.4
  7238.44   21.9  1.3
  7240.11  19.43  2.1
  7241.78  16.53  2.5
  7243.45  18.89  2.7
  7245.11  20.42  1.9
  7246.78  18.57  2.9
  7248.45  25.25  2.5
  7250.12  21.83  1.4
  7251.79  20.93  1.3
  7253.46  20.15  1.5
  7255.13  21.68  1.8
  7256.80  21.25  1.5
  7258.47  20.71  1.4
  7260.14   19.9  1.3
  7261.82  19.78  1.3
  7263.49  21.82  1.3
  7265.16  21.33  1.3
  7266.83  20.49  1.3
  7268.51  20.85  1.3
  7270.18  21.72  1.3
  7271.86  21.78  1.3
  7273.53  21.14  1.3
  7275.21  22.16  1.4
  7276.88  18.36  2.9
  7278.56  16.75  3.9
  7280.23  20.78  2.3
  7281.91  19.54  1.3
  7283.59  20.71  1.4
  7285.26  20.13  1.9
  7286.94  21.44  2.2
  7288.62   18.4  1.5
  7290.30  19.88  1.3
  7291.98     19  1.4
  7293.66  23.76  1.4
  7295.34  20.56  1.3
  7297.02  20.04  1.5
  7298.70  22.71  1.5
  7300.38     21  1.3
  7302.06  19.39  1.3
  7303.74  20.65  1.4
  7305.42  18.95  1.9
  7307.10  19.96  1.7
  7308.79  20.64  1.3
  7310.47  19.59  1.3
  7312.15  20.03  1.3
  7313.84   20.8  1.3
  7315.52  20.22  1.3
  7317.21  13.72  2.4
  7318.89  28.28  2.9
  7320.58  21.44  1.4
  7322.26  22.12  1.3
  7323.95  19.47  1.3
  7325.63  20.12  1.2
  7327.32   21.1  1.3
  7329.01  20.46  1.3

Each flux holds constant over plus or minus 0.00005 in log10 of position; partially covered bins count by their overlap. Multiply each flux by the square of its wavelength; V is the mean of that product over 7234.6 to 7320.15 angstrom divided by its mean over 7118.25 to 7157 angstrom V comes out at 1.0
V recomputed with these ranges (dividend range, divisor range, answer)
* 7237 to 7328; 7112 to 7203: 1.02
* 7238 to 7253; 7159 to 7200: 1.01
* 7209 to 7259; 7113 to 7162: 1.01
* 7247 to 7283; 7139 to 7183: 1.03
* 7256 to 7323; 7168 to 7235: 1.01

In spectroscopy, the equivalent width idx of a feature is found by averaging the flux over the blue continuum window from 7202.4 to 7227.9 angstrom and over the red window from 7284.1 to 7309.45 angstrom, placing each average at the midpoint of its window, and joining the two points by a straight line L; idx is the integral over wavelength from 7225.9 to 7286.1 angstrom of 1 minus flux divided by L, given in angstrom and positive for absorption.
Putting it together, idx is 0.2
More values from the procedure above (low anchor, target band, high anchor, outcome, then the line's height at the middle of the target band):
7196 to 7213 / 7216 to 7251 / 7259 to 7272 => 0.5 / 20.9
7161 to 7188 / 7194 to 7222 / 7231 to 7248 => -0.7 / 20.3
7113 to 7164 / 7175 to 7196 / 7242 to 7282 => 0.2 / 20.9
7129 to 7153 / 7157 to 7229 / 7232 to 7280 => -0.2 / 20.6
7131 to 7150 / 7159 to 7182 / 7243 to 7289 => 0.5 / 20.9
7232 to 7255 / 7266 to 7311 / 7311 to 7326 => 0.6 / 20.6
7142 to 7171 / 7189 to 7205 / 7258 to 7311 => 0.0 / 20.6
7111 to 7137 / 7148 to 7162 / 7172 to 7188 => 0.0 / 21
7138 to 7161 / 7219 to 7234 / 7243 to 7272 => 0.5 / 21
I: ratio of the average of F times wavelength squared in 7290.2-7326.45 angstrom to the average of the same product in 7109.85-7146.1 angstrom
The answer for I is 1.03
